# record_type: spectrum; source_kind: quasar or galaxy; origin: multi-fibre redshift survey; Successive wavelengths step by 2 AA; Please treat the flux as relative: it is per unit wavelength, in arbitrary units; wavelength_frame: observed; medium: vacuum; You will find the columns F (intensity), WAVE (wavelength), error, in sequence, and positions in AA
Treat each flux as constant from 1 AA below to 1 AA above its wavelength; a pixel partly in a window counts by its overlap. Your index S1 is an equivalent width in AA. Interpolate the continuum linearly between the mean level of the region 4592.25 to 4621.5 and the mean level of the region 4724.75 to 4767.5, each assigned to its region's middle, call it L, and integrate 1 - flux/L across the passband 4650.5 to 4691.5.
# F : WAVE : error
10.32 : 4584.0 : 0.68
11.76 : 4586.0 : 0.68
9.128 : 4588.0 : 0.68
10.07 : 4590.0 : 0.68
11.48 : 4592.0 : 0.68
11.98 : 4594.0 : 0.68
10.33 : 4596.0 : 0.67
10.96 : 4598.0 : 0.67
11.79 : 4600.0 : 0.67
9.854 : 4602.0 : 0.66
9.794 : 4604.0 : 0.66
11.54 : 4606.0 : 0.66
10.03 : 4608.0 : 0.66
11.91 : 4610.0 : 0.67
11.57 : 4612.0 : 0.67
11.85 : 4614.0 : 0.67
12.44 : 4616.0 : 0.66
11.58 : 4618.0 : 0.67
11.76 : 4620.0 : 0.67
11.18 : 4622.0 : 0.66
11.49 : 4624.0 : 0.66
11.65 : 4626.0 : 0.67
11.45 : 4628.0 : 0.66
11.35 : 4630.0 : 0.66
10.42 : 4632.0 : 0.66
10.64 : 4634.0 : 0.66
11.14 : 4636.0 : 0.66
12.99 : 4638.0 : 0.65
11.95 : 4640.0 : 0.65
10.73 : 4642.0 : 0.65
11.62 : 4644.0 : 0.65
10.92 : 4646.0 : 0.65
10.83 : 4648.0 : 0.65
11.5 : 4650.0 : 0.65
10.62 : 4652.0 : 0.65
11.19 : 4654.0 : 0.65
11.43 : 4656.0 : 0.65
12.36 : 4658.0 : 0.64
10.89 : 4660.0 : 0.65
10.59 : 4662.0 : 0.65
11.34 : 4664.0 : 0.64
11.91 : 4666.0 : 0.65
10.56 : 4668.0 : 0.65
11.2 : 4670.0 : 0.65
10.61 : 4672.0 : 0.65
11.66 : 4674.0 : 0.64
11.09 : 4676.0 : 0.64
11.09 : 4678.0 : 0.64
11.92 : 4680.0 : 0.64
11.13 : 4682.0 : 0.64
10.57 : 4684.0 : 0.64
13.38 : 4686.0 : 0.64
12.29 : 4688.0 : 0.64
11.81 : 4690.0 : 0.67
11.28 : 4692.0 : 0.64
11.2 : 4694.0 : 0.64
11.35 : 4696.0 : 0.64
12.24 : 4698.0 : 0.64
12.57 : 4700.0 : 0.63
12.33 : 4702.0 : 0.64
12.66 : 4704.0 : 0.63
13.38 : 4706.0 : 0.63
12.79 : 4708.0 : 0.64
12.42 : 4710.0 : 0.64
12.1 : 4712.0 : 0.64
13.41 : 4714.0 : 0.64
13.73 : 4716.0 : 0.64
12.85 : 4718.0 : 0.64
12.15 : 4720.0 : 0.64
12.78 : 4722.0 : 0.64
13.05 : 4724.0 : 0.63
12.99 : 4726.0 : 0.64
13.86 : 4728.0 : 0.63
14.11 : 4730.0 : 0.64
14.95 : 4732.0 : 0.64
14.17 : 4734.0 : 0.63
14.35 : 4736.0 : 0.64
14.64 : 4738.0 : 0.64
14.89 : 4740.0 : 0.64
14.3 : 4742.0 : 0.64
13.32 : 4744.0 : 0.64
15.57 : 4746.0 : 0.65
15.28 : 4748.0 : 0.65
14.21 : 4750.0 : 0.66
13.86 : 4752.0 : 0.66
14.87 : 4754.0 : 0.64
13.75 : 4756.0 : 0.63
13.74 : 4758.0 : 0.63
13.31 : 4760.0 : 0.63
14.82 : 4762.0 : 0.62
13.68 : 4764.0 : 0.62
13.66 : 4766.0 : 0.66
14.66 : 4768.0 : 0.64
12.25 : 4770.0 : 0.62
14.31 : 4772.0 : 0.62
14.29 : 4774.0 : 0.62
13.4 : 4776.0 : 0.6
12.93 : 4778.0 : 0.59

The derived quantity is 3.99 AA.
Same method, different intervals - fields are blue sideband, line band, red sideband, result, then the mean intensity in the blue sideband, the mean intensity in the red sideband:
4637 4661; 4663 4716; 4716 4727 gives 1.45 AA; 11.4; 12.9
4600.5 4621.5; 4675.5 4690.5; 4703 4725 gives 0.84 AA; 11.2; 12.8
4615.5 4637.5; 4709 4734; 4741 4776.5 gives 0.16 AA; 11.4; 14.1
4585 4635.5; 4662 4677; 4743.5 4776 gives 1.39 AA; 11.1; 14.1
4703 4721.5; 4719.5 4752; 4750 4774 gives -1.72 AA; 12.8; 13.9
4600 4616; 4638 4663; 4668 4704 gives 0.20 AA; 11.1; 11.6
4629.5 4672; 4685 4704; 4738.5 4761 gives 0.75 AA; 11.2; 14.3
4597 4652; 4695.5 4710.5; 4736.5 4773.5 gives 0.60 AA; 11.3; 14.2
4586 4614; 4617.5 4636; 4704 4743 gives 0.28 AA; 10.9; 13.5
